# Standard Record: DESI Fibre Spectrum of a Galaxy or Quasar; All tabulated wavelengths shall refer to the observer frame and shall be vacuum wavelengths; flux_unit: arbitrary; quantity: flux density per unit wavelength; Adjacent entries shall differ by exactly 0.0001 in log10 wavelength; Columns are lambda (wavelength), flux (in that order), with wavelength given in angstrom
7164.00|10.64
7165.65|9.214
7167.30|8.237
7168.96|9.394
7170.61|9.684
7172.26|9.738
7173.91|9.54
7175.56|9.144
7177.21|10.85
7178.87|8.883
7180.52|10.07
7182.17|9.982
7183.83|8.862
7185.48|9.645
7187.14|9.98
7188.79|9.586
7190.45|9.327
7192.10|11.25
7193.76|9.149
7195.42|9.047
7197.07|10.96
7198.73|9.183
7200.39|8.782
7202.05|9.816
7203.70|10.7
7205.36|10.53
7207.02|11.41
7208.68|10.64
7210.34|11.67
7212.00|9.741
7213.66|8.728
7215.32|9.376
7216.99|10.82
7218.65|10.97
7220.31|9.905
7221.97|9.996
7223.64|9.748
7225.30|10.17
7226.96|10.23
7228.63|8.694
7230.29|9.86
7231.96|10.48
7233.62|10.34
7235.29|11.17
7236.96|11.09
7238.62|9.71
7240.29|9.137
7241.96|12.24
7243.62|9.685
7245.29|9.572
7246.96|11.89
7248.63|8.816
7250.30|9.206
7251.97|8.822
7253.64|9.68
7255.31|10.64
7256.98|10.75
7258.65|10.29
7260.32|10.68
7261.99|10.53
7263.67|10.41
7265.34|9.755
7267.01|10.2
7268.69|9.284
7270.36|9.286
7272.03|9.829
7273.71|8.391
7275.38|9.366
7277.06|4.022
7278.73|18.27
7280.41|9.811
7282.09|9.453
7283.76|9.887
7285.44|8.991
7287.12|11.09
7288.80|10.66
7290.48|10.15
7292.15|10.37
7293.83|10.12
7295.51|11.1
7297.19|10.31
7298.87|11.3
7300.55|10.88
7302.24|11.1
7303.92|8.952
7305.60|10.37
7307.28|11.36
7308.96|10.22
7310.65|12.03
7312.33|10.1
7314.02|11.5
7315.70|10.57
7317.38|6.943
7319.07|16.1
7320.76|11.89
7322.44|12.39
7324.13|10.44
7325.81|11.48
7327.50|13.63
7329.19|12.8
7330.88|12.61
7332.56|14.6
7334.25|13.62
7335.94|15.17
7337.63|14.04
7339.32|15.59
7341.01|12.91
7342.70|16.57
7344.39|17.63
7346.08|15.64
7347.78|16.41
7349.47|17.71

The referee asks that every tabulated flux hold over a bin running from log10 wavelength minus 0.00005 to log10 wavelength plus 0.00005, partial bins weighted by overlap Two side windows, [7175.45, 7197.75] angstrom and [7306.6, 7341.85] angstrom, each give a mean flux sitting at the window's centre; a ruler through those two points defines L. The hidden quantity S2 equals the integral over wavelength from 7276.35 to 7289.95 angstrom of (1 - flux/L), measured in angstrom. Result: 1.5 angstrom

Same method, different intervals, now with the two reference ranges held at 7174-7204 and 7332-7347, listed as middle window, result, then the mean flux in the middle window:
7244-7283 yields 7.6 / 9.95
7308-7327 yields 4.0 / 11.3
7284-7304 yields 4.5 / 10.5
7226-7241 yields 1.6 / 10.1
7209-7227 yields 1.0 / 10.1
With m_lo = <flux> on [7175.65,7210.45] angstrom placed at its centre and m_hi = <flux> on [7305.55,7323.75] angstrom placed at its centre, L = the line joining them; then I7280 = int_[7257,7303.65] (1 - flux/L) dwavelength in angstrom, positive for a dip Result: 2.92 angstrom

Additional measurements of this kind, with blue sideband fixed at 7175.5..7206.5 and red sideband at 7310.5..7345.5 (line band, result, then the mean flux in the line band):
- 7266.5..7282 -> 2.6 angstrom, 9.8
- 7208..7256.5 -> 3.0 angstrom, 10.1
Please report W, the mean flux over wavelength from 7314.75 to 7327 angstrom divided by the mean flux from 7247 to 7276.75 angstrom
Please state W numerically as 1.2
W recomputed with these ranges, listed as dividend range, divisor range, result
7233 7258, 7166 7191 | 1.07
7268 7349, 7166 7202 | 1.22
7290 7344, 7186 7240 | 1.19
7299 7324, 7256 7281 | 1.09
